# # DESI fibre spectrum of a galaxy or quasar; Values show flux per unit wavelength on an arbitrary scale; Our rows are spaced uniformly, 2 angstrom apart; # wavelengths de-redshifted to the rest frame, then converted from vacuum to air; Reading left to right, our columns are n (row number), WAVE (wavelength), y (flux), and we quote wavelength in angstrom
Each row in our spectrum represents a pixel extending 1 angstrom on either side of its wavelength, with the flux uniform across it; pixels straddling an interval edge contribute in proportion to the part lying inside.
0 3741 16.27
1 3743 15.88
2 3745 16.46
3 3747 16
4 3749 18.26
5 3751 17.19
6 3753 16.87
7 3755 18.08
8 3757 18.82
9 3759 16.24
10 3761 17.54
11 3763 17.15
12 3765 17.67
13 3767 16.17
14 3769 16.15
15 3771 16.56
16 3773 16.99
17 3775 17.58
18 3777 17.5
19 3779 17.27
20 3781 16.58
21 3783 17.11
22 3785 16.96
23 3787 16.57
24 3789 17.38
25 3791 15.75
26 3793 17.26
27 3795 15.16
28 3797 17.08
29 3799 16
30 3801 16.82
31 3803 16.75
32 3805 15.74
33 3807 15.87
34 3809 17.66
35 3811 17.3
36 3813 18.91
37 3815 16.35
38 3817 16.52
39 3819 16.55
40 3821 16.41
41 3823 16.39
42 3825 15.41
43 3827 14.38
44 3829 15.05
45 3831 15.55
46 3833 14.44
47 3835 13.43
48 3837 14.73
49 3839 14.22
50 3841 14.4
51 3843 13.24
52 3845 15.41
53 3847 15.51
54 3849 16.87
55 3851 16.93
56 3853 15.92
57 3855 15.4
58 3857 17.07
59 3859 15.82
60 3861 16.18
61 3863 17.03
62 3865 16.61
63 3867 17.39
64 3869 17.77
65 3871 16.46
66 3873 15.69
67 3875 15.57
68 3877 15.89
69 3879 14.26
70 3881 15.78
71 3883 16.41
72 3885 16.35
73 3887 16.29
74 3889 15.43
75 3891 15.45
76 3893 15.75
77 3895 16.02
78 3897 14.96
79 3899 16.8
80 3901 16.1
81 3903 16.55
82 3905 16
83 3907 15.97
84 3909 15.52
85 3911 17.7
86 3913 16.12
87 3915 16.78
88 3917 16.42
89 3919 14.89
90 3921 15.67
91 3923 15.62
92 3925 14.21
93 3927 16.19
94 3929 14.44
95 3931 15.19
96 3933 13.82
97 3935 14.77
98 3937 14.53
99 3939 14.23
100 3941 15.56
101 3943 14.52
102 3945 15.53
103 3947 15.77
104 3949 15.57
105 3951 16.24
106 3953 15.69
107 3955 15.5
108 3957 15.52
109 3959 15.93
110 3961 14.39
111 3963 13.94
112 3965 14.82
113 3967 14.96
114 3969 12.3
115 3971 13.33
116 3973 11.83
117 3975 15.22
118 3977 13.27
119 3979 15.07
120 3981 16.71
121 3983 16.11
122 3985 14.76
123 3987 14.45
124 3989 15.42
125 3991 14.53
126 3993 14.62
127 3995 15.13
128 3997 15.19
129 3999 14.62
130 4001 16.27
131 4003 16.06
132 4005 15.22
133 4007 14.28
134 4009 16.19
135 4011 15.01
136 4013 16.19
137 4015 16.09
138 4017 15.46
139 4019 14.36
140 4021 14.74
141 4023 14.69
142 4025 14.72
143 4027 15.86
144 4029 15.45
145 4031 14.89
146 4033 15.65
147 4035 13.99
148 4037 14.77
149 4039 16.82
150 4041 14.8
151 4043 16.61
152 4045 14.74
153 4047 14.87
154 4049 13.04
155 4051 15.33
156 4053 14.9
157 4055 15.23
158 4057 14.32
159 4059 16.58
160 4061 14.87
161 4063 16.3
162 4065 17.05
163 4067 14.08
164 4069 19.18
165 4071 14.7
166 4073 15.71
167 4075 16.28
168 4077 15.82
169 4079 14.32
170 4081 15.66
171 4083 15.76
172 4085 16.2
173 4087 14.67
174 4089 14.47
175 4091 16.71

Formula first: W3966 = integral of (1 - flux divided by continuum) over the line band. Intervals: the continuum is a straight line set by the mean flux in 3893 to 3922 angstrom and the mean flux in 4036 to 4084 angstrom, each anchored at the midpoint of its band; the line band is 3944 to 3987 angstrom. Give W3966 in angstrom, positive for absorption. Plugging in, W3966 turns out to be 2.70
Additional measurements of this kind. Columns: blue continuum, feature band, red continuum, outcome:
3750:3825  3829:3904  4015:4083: 2.9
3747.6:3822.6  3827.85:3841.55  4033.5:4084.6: 1.7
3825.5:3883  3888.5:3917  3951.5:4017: -1.3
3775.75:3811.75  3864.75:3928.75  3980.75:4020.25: 0.1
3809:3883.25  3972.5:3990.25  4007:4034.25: 0.7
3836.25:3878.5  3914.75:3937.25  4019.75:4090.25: 0.8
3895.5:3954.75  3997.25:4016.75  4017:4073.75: -0.2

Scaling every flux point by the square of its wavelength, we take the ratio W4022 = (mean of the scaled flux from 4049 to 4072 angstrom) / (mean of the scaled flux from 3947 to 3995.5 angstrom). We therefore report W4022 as 1.1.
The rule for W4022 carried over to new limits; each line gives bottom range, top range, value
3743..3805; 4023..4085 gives 1.05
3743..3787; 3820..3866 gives 0.95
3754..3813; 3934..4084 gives 1.01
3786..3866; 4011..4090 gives 1.08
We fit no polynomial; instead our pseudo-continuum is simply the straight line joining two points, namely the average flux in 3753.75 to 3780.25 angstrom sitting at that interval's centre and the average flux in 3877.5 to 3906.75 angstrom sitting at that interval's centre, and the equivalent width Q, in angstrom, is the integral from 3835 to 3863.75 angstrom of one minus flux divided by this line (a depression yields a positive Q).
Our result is 1.4 angstrom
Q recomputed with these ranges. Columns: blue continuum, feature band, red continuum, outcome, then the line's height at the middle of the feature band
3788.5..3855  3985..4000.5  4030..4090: 0.6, 15.5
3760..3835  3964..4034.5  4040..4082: 3.3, 15.7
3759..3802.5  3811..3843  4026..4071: 2.1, 16.6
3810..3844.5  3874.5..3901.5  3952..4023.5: -0.9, 15.3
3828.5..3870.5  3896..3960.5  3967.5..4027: -1.2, 15.3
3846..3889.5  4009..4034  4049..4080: 0.7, 15.7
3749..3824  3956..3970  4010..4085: 1.2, 15.9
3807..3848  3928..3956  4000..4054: 0.5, 15.4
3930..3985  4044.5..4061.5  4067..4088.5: 0.7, 15.5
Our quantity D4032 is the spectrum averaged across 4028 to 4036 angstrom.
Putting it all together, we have 15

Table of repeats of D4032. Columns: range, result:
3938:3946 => 15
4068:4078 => 16.3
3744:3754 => 17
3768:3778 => 17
